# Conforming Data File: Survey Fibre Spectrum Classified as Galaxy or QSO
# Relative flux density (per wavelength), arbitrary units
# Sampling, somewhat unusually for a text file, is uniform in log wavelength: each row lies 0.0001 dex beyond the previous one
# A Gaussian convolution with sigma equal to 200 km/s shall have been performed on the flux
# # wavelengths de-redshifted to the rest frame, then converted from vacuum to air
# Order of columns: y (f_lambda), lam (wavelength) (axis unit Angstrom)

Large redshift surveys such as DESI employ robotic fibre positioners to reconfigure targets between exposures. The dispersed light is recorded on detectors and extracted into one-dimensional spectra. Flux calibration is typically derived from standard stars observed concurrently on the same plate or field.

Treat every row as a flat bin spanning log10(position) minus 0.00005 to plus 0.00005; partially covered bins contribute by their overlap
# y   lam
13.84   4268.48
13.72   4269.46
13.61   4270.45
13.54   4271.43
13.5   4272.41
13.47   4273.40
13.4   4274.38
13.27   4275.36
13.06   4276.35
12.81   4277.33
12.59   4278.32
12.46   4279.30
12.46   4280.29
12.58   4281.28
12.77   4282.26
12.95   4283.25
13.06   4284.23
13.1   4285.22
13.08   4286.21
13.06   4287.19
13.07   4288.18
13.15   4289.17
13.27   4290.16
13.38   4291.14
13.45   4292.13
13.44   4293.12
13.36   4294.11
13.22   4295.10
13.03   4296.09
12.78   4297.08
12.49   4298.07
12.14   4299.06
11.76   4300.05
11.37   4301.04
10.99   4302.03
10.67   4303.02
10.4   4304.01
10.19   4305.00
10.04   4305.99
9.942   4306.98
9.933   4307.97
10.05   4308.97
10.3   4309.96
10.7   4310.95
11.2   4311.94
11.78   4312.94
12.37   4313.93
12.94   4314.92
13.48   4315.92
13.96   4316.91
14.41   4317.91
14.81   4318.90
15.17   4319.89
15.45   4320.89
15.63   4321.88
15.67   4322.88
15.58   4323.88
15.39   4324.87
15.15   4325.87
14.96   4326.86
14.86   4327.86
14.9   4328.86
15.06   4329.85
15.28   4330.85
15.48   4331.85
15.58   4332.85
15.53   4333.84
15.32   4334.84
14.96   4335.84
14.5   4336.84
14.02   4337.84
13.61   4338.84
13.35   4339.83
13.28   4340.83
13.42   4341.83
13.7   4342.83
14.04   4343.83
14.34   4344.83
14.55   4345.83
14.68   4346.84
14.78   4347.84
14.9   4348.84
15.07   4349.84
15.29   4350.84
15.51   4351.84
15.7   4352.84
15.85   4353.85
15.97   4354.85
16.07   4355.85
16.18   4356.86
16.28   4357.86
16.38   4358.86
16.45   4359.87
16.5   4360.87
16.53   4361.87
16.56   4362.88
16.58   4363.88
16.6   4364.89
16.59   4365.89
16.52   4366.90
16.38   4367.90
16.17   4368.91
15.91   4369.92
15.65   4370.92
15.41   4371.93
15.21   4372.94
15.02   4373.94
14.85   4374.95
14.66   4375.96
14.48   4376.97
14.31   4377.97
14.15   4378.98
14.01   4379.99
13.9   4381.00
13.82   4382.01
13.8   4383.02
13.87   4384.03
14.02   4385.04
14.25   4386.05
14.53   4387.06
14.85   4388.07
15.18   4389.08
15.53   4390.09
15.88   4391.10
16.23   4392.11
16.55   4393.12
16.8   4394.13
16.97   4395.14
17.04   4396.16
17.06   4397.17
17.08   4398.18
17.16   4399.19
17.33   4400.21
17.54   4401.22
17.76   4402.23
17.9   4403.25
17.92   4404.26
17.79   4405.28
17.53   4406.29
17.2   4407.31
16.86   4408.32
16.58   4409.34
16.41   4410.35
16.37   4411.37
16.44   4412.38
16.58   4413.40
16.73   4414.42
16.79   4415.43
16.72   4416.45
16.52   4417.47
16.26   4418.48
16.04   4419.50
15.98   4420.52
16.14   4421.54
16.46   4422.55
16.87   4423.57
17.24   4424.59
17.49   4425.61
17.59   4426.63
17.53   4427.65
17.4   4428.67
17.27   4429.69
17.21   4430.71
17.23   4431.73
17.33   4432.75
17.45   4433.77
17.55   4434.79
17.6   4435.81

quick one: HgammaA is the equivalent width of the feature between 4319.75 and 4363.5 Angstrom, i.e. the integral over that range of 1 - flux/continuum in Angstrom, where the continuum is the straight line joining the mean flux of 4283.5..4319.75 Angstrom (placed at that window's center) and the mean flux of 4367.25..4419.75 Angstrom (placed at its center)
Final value -4.12 Angstrom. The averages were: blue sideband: 12.3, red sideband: 16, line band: 15.2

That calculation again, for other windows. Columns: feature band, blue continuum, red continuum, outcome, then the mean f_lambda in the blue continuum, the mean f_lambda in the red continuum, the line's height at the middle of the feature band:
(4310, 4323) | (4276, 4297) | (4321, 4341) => 0.8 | 13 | 14.9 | 14.3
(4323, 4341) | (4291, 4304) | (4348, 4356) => -0.7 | 12.4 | 15.5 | 14.3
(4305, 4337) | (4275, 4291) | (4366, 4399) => 0.4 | 12.9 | 15.3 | 13.9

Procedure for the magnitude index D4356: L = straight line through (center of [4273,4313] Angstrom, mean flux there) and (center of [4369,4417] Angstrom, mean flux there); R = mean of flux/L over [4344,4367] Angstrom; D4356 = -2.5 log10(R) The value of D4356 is -0.09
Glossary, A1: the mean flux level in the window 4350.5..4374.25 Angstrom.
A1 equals 16.1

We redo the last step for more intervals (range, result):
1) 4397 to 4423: 16.9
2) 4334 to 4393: 15.1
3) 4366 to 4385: 14.9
